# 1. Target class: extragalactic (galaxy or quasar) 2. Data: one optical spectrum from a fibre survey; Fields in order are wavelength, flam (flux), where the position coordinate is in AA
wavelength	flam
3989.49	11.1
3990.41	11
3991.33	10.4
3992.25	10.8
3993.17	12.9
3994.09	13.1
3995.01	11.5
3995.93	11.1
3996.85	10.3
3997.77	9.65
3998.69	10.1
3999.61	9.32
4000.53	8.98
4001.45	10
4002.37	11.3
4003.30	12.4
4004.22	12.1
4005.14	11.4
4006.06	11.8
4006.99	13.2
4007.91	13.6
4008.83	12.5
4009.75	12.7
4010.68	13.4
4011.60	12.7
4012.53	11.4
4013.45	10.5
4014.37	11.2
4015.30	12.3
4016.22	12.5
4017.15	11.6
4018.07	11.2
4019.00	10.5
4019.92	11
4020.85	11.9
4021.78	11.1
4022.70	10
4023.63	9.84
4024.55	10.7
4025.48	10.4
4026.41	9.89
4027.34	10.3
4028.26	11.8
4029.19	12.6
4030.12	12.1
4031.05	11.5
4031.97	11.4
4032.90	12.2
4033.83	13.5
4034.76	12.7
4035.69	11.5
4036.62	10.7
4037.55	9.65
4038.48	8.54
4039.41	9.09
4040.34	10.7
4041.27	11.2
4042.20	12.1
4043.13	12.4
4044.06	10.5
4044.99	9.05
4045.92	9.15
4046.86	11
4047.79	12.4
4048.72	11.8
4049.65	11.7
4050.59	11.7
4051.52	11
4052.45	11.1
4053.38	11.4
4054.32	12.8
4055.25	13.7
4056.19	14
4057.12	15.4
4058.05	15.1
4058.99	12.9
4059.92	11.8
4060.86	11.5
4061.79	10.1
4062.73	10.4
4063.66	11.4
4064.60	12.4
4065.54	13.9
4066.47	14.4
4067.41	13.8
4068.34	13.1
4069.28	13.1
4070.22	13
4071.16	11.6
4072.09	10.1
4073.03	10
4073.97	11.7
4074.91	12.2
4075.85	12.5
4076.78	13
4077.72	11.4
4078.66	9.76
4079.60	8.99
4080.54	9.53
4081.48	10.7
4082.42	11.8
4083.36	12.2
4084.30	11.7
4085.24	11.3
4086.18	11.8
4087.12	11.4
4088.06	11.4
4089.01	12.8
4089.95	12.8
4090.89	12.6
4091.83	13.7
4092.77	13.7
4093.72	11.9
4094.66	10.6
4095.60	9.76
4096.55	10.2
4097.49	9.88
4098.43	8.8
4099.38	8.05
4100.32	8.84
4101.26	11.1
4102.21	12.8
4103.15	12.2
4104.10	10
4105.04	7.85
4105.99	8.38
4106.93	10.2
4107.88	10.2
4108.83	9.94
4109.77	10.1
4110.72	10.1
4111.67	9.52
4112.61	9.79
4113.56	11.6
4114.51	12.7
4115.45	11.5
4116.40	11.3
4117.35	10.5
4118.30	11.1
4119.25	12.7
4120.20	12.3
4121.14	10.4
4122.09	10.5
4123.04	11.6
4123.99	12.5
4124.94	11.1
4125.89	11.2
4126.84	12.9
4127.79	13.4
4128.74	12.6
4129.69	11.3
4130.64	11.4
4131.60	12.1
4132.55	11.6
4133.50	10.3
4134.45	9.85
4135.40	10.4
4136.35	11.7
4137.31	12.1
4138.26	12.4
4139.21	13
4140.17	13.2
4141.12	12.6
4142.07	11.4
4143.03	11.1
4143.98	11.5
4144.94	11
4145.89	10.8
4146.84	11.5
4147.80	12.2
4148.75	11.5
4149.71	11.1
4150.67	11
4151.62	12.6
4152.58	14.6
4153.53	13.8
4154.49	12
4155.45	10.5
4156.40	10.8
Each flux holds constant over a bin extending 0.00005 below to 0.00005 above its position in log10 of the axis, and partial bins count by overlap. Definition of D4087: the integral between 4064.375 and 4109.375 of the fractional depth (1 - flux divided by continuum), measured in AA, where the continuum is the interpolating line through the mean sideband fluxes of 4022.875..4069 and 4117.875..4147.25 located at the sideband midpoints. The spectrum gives 1.4 AA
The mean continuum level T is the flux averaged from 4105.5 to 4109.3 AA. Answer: 9.66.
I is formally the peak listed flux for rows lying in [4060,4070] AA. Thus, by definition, 14.4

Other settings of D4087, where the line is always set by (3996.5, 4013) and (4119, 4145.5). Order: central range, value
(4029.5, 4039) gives 0.13 AA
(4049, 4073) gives -1.68 AA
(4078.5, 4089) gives 0.50 AA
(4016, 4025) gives 0.41 AA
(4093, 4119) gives 2.86 AA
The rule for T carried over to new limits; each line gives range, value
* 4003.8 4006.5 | 11.8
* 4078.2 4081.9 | 9.73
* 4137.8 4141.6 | 12.8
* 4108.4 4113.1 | 9.9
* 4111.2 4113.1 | 9.69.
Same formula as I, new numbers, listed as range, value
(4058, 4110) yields 15.1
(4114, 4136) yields 13.4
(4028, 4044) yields 13.5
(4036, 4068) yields 15.4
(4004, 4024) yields 13.6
